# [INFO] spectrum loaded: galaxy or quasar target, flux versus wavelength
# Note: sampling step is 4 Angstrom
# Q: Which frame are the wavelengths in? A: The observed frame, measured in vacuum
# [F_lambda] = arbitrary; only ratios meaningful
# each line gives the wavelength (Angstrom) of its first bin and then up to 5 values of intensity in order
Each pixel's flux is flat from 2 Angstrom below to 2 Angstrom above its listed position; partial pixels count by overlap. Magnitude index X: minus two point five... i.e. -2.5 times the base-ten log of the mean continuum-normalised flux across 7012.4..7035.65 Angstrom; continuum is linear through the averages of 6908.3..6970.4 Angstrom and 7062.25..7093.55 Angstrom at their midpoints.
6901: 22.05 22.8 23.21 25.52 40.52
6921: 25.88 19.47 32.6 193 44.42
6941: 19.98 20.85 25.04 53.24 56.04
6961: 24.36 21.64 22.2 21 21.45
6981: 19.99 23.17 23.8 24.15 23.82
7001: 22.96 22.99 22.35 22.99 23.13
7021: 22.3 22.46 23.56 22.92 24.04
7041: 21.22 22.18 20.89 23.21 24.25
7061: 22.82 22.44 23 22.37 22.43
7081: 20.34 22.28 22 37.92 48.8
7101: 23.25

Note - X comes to 0.301 mag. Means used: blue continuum 41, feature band 22.9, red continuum 23.4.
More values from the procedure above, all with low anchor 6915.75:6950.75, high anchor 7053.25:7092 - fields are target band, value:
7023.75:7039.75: 0.28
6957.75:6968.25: 0.49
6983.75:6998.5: 0.48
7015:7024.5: 0.38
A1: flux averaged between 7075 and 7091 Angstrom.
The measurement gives 21.8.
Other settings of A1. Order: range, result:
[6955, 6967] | 34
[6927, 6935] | 113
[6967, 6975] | 21.6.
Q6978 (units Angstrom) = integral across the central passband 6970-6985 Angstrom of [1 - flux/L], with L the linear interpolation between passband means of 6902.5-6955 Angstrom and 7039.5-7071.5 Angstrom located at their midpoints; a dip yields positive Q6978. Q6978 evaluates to 5.7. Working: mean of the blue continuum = 41.9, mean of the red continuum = 22.5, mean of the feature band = 21.2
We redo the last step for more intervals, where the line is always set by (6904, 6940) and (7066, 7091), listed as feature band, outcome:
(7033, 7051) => 3.8 Angstrom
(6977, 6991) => 5.7 Angstrom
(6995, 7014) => 6.1 Angstrom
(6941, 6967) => 6.0 Angstrom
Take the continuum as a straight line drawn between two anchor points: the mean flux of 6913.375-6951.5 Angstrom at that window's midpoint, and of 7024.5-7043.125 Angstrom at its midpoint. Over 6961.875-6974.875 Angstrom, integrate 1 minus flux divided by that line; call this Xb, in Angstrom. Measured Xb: 5.5 Angstrom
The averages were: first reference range 46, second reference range 22.9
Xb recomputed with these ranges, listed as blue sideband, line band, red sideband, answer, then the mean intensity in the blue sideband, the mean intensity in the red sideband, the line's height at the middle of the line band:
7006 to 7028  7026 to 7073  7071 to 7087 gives -1.0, 22.7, 21.9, 22.3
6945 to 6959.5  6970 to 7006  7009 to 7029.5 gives 9.6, 40.8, 22.8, 31.2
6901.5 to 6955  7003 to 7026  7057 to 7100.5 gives 7.0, 41.5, 26.2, 32.7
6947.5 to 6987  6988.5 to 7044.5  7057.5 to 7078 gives 6.1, 28.9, 22.7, 25.9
